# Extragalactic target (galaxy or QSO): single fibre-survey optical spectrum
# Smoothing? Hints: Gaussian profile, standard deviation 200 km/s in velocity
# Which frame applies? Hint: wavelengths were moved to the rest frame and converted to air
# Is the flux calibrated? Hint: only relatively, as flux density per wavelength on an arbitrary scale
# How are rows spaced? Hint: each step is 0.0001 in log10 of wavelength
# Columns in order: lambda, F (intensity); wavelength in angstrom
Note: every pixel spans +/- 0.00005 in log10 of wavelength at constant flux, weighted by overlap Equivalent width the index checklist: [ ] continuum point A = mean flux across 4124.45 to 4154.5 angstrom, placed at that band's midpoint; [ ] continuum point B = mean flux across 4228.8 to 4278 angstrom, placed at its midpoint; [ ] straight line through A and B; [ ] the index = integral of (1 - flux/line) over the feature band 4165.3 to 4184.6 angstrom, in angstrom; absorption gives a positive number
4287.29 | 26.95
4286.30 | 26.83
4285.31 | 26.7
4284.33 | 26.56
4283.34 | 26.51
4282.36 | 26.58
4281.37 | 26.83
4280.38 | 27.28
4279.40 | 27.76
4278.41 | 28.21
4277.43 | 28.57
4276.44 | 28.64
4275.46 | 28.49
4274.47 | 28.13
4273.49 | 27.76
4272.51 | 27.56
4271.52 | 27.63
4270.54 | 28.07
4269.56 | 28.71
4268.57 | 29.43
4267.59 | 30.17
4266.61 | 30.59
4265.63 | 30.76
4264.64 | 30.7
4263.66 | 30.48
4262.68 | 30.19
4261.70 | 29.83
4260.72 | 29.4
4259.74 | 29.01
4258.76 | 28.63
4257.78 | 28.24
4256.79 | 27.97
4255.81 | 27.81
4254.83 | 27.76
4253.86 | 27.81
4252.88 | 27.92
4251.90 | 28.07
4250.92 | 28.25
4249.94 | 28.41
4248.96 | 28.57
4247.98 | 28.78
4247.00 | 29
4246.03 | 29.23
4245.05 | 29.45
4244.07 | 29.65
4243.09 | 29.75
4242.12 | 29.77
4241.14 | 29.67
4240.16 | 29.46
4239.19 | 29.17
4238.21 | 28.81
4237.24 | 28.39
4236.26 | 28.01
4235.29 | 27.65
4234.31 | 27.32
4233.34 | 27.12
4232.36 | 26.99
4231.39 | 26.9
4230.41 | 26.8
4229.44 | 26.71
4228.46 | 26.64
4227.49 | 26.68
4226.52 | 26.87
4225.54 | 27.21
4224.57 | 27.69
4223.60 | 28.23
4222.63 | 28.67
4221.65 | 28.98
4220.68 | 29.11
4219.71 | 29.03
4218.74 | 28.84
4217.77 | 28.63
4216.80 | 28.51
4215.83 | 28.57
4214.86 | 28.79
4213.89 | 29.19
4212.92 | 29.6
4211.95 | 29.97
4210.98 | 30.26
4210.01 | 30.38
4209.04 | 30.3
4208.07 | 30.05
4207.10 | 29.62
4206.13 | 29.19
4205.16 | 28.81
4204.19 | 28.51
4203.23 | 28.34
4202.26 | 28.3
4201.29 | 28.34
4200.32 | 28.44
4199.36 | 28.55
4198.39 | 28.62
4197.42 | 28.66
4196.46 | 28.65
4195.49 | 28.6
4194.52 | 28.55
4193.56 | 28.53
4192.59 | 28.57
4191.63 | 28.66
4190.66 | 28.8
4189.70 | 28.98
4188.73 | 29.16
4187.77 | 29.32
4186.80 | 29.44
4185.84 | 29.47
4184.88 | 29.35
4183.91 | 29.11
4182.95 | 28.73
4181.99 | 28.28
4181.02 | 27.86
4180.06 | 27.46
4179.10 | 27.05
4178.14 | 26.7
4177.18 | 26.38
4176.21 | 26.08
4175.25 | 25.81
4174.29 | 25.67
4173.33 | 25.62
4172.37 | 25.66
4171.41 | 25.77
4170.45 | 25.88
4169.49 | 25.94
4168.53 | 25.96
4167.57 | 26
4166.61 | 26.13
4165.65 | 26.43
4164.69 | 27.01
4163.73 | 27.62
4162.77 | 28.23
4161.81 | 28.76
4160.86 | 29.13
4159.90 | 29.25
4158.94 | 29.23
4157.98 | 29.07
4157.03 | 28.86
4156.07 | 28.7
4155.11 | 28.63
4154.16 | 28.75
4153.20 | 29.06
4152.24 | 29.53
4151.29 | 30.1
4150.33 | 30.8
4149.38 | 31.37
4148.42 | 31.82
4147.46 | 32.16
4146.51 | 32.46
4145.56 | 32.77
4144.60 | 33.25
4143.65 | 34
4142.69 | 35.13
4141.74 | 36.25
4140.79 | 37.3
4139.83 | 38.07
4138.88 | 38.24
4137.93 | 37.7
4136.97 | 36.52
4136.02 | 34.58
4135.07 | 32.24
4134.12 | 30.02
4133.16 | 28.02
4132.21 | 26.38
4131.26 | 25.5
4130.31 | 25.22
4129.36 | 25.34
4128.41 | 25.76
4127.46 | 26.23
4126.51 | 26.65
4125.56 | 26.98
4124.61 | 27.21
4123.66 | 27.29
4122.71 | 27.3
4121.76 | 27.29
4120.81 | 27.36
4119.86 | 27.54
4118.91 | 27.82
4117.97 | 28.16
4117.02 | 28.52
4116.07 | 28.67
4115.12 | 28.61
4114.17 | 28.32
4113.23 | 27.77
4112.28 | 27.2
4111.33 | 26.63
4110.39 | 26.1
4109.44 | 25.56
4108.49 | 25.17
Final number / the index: 2.4 angstrom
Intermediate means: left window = 31.2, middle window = 26.7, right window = 28.6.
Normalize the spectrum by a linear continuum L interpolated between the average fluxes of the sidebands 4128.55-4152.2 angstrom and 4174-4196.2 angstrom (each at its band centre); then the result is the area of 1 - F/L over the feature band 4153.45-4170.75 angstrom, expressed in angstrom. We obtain 1.4 angstrom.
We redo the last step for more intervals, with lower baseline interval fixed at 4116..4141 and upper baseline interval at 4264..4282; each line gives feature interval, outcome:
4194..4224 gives 0.0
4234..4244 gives 0.0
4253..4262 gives 0.1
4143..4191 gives 1.1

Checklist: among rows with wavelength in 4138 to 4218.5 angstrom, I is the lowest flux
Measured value 25.62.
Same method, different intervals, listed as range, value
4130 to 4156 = 25.22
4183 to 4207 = 28.3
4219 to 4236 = 26.64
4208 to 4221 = 28.51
